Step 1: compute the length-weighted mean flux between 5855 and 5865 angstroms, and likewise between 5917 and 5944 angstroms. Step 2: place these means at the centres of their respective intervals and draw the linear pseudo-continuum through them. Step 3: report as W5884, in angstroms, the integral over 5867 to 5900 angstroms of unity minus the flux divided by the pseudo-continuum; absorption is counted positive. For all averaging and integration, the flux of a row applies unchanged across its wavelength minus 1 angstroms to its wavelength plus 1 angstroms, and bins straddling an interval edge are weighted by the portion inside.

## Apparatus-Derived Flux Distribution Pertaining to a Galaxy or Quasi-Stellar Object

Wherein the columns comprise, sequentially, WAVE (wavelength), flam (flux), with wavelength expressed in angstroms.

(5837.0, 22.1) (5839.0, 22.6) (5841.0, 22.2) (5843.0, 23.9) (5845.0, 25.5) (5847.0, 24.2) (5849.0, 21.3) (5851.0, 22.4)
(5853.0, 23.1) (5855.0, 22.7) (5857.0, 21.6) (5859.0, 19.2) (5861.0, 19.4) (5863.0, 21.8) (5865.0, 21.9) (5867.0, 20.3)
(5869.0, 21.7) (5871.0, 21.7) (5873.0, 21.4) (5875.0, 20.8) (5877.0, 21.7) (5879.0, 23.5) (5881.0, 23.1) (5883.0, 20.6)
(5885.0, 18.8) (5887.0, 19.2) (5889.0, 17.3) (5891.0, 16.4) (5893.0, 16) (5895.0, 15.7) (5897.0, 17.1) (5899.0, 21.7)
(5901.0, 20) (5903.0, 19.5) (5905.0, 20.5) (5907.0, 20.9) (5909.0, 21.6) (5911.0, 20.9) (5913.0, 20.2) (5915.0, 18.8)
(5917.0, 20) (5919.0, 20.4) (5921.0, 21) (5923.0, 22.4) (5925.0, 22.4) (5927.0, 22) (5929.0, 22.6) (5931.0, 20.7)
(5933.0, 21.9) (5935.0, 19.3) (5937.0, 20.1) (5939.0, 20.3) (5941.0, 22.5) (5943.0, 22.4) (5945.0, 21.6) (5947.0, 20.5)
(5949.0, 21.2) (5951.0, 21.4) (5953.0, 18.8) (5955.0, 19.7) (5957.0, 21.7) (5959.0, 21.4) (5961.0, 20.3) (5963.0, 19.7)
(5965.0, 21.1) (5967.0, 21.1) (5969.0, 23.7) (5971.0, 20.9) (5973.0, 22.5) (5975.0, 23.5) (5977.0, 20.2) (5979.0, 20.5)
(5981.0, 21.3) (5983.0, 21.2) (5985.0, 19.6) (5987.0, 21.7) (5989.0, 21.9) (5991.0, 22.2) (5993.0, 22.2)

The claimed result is 1.89 angstroms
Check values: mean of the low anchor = 20.9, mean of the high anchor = 21.3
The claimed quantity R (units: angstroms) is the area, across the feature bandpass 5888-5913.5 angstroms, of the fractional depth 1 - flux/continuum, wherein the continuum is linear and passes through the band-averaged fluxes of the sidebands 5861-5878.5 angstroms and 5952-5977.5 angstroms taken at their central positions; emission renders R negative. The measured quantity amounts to 2.7 angstroms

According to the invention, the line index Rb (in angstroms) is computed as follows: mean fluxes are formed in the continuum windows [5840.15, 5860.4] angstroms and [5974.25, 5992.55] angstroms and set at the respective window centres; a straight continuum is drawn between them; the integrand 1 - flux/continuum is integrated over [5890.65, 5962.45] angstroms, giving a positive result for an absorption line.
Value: 4.70 angstroms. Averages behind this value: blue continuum 22.5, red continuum 21.3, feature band 20.4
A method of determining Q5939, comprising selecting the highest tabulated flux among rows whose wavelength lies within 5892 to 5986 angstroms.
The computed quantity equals 23.7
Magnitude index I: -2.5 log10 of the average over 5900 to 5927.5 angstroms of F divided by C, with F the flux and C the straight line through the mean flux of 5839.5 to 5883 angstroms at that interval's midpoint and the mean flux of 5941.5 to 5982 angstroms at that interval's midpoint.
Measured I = 0.04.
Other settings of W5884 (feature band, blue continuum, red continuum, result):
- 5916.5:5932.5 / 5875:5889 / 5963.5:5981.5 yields -0.2 angstroms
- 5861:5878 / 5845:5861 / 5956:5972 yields 0.5 angstroms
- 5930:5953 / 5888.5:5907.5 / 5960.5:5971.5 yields -0.9 angstroms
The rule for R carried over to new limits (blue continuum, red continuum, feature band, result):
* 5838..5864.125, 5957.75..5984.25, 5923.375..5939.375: 0.3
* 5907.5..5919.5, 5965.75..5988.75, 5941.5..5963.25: 0.2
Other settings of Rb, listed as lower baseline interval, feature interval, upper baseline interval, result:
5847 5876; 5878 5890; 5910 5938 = 0.5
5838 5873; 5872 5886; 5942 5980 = 0.3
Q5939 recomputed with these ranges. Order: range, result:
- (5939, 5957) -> 22.5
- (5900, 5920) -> 21.6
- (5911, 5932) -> 22.6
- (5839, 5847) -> 25.5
